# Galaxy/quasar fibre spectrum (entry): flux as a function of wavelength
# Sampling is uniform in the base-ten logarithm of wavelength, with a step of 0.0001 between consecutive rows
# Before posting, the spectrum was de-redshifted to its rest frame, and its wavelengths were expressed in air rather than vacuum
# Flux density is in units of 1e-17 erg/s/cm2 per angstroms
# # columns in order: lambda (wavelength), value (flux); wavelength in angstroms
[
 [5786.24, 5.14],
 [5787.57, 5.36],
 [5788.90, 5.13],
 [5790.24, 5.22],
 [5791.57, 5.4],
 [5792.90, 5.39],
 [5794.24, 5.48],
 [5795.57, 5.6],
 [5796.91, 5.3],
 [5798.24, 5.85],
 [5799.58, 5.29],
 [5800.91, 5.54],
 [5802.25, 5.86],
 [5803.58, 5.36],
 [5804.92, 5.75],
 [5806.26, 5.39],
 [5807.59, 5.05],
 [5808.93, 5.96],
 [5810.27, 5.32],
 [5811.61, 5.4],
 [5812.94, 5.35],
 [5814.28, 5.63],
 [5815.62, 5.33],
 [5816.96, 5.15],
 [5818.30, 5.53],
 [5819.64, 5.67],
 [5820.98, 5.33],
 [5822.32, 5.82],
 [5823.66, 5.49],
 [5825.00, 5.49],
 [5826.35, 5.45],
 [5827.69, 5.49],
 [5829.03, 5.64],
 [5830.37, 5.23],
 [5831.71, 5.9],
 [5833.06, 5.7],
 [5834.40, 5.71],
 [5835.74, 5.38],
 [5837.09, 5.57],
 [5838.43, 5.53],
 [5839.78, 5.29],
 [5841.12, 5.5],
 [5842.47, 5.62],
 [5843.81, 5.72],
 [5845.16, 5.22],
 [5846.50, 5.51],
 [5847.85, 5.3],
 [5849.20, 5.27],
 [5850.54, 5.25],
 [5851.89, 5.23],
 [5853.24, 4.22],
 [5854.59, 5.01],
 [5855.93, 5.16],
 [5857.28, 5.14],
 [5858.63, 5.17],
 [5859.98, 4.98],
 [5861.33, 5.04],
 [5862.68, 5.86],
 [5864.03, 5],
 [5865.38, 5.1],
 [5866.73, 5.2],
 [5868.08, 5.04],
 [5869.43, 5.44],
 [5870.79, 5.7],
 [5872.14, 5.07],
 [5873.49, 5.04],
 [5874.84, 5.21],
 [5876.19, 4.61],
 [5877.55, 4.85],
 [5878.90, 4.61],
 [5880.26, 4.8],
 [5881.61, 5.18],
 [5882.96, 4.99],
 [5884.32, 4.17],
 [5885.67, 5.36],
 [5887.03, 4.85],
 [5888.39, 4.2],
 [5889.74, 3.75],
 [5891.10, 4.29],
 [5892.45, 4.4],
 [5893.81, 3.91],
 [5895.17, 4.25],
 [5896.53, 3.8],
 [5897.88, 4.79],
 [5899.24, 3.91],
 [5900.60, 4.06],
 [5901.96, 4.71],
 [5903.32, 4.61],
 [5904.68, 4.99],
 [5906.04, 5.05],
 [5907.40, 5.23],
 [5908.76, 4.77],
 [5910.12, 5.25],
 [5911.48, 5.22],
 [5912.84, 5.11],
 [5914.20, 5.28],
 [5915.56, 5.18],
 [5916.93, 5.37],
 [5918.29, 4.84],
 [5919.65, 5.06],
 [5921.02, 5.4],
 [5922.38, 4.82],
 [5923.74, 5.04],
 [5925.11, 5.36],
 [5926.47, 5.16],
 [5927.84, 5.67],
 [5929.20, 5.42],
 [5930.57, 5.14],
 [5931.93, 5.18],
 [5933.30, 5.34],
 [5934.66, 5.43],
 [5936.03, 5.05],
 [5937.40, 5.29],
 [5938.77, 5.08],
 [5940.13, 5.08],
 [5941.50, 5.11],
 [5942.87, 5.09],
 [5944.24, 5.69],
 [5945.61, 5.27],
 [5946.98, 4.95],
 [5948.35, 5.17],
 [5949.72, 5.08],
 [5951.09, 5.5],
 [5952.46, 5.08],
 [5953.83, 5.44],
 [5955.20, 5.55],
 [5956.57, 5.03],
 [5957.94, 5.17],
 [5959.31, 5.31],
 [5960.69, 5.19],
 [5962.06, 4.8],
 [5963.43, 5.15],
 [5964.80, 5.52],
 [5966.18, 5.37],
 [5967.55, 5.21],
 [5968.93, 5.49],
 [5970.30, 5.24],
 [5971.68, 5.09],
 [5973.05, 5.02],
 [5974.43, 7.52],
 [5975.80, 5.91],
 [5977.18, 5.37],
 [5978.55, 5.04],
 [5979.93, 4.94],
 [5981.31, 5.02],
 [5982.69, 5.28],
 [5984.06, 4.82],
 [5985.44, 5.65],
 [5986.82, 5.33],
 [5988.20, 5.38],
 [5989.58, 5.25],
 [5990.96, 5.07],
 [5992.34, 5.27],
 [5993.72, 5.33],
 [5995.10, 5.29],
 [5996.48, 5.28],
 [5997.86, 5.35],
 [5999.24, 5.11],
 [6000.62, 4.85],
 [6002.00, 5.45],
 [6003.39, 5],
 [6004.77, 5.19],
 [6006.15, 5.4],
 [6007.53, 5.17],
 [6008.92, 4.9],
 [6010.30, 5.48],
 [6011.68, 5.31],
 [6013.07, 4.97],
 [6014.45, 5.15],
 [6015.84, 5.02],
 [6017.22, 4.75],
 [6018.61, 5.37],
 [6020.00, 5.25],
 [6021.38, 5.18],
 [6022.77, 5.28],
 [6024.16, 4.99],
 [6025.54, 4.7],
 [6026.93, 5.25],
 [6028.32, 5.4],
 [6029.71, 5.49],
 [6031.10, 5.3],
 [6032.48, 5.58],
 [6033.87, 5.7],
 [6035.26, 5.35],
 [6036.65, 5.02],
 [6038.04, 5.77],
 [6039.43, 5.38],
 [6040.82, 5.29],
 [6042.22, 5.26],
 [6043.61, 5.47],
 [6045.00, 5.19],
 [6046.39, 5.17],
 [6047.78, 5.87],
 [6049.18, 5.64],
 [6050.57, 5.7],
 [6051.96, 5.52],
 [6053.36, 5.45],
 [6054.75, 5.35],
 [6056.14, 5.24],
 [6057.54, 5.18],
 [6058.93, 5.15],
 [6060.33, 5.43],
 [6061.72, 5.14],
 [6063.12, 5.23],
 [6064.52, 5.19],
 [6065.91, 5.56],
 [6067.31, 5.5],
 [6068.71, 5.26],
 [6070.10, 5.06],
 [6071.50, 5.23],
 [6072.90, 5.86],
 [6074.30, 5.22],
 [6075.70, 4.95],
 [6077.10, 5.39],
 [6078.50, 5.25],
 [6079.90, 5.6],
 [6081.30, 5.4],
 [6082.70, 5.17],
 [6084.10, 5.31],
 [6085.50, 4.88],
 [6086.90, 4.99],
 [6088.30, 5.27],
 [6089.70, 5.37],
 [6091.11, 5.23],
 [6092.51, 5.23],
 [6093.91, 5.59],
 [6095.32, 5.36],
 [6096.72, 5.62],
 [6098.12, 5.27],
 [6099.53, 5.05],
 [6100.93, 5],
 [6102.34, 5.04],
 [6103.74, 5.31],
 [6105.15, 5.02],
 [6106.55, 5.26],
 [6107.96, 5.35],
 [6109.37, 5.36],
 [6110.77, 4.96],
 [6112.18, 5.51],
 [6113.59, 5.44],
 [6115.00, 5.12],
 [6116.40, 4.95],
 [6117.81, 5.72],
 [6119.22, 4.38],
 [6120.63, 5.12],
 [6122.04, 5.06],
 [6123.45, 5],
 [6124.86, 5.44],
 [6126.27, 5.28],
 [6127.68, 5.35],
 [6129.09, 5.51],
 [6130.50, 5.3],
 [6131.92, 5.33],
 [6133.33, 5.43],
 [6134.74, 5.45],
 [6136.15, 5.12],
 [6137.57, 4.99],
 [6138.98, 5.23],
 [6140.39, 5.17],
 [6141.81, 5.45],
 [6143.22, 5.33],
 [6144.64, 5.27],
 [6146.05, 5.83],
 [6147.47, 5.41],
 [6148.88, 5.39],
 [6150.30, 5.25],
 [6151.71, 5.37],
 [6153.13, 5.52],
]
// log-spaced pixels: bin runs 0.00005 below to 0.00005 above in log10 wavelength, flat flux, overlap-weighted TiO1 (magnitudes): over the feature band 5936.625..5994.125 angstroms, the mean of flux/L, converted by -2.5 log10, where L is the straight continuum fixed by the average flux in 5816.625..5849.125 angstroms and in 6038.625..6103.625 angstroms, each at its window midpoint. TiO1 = 0.02 mag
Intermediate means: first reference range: 5.51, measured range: 5.29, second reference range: 5.32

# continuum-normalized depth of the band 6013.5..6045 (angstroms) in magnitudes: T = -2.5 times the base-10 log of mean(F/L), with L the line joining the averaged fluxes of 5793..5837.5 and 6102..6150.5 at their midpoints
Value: 0.02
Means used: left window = 5.51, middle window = 5.27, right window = 5.26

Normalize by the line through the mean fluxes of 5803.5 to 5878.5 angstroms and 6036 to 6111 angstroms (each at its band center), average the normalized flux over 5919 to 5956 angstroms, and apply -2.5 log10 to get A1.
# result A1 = 0.019 mag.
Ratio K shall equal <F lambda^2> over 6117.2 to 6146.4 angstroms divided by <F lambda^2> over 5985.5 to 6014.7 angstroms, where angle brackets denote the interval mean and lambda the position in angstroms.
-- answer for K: 1.1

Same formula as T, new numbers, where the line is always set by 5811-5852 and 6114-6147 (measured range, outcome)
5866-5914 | 0.14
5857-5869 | 0.06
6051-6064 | 0.00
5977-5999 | 0.03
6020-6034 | 0.01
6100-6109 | 0.02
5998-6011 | 0.03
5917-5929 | 0.04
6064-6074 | -0.02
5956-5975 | 0.01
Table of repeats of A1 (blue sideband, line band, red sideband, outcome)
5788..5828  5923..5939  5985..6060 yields 0.02 mag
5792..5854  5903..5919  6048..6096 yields 0.07 mag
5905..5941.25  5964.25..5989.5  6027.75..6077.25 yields -0.03 mag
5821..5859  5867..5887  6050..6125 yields 0.08 mag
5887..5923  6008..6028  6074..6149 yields -0.02 mag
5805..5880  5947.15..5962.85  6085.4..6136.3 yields 0.02 mag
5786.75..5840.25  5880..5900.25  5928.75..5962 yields 0.20 mag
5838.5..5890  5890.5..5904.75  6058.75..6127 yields 0.18 mag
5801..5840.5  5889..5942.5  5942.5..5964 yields 0.08 mag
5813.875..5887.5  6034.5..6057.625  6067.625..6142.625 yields -0.03 mag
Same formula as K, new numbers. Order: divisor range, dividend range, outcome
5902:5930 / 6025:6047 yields 1.08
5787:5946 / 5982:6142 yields 1.09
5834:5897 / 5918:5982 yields 1.08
